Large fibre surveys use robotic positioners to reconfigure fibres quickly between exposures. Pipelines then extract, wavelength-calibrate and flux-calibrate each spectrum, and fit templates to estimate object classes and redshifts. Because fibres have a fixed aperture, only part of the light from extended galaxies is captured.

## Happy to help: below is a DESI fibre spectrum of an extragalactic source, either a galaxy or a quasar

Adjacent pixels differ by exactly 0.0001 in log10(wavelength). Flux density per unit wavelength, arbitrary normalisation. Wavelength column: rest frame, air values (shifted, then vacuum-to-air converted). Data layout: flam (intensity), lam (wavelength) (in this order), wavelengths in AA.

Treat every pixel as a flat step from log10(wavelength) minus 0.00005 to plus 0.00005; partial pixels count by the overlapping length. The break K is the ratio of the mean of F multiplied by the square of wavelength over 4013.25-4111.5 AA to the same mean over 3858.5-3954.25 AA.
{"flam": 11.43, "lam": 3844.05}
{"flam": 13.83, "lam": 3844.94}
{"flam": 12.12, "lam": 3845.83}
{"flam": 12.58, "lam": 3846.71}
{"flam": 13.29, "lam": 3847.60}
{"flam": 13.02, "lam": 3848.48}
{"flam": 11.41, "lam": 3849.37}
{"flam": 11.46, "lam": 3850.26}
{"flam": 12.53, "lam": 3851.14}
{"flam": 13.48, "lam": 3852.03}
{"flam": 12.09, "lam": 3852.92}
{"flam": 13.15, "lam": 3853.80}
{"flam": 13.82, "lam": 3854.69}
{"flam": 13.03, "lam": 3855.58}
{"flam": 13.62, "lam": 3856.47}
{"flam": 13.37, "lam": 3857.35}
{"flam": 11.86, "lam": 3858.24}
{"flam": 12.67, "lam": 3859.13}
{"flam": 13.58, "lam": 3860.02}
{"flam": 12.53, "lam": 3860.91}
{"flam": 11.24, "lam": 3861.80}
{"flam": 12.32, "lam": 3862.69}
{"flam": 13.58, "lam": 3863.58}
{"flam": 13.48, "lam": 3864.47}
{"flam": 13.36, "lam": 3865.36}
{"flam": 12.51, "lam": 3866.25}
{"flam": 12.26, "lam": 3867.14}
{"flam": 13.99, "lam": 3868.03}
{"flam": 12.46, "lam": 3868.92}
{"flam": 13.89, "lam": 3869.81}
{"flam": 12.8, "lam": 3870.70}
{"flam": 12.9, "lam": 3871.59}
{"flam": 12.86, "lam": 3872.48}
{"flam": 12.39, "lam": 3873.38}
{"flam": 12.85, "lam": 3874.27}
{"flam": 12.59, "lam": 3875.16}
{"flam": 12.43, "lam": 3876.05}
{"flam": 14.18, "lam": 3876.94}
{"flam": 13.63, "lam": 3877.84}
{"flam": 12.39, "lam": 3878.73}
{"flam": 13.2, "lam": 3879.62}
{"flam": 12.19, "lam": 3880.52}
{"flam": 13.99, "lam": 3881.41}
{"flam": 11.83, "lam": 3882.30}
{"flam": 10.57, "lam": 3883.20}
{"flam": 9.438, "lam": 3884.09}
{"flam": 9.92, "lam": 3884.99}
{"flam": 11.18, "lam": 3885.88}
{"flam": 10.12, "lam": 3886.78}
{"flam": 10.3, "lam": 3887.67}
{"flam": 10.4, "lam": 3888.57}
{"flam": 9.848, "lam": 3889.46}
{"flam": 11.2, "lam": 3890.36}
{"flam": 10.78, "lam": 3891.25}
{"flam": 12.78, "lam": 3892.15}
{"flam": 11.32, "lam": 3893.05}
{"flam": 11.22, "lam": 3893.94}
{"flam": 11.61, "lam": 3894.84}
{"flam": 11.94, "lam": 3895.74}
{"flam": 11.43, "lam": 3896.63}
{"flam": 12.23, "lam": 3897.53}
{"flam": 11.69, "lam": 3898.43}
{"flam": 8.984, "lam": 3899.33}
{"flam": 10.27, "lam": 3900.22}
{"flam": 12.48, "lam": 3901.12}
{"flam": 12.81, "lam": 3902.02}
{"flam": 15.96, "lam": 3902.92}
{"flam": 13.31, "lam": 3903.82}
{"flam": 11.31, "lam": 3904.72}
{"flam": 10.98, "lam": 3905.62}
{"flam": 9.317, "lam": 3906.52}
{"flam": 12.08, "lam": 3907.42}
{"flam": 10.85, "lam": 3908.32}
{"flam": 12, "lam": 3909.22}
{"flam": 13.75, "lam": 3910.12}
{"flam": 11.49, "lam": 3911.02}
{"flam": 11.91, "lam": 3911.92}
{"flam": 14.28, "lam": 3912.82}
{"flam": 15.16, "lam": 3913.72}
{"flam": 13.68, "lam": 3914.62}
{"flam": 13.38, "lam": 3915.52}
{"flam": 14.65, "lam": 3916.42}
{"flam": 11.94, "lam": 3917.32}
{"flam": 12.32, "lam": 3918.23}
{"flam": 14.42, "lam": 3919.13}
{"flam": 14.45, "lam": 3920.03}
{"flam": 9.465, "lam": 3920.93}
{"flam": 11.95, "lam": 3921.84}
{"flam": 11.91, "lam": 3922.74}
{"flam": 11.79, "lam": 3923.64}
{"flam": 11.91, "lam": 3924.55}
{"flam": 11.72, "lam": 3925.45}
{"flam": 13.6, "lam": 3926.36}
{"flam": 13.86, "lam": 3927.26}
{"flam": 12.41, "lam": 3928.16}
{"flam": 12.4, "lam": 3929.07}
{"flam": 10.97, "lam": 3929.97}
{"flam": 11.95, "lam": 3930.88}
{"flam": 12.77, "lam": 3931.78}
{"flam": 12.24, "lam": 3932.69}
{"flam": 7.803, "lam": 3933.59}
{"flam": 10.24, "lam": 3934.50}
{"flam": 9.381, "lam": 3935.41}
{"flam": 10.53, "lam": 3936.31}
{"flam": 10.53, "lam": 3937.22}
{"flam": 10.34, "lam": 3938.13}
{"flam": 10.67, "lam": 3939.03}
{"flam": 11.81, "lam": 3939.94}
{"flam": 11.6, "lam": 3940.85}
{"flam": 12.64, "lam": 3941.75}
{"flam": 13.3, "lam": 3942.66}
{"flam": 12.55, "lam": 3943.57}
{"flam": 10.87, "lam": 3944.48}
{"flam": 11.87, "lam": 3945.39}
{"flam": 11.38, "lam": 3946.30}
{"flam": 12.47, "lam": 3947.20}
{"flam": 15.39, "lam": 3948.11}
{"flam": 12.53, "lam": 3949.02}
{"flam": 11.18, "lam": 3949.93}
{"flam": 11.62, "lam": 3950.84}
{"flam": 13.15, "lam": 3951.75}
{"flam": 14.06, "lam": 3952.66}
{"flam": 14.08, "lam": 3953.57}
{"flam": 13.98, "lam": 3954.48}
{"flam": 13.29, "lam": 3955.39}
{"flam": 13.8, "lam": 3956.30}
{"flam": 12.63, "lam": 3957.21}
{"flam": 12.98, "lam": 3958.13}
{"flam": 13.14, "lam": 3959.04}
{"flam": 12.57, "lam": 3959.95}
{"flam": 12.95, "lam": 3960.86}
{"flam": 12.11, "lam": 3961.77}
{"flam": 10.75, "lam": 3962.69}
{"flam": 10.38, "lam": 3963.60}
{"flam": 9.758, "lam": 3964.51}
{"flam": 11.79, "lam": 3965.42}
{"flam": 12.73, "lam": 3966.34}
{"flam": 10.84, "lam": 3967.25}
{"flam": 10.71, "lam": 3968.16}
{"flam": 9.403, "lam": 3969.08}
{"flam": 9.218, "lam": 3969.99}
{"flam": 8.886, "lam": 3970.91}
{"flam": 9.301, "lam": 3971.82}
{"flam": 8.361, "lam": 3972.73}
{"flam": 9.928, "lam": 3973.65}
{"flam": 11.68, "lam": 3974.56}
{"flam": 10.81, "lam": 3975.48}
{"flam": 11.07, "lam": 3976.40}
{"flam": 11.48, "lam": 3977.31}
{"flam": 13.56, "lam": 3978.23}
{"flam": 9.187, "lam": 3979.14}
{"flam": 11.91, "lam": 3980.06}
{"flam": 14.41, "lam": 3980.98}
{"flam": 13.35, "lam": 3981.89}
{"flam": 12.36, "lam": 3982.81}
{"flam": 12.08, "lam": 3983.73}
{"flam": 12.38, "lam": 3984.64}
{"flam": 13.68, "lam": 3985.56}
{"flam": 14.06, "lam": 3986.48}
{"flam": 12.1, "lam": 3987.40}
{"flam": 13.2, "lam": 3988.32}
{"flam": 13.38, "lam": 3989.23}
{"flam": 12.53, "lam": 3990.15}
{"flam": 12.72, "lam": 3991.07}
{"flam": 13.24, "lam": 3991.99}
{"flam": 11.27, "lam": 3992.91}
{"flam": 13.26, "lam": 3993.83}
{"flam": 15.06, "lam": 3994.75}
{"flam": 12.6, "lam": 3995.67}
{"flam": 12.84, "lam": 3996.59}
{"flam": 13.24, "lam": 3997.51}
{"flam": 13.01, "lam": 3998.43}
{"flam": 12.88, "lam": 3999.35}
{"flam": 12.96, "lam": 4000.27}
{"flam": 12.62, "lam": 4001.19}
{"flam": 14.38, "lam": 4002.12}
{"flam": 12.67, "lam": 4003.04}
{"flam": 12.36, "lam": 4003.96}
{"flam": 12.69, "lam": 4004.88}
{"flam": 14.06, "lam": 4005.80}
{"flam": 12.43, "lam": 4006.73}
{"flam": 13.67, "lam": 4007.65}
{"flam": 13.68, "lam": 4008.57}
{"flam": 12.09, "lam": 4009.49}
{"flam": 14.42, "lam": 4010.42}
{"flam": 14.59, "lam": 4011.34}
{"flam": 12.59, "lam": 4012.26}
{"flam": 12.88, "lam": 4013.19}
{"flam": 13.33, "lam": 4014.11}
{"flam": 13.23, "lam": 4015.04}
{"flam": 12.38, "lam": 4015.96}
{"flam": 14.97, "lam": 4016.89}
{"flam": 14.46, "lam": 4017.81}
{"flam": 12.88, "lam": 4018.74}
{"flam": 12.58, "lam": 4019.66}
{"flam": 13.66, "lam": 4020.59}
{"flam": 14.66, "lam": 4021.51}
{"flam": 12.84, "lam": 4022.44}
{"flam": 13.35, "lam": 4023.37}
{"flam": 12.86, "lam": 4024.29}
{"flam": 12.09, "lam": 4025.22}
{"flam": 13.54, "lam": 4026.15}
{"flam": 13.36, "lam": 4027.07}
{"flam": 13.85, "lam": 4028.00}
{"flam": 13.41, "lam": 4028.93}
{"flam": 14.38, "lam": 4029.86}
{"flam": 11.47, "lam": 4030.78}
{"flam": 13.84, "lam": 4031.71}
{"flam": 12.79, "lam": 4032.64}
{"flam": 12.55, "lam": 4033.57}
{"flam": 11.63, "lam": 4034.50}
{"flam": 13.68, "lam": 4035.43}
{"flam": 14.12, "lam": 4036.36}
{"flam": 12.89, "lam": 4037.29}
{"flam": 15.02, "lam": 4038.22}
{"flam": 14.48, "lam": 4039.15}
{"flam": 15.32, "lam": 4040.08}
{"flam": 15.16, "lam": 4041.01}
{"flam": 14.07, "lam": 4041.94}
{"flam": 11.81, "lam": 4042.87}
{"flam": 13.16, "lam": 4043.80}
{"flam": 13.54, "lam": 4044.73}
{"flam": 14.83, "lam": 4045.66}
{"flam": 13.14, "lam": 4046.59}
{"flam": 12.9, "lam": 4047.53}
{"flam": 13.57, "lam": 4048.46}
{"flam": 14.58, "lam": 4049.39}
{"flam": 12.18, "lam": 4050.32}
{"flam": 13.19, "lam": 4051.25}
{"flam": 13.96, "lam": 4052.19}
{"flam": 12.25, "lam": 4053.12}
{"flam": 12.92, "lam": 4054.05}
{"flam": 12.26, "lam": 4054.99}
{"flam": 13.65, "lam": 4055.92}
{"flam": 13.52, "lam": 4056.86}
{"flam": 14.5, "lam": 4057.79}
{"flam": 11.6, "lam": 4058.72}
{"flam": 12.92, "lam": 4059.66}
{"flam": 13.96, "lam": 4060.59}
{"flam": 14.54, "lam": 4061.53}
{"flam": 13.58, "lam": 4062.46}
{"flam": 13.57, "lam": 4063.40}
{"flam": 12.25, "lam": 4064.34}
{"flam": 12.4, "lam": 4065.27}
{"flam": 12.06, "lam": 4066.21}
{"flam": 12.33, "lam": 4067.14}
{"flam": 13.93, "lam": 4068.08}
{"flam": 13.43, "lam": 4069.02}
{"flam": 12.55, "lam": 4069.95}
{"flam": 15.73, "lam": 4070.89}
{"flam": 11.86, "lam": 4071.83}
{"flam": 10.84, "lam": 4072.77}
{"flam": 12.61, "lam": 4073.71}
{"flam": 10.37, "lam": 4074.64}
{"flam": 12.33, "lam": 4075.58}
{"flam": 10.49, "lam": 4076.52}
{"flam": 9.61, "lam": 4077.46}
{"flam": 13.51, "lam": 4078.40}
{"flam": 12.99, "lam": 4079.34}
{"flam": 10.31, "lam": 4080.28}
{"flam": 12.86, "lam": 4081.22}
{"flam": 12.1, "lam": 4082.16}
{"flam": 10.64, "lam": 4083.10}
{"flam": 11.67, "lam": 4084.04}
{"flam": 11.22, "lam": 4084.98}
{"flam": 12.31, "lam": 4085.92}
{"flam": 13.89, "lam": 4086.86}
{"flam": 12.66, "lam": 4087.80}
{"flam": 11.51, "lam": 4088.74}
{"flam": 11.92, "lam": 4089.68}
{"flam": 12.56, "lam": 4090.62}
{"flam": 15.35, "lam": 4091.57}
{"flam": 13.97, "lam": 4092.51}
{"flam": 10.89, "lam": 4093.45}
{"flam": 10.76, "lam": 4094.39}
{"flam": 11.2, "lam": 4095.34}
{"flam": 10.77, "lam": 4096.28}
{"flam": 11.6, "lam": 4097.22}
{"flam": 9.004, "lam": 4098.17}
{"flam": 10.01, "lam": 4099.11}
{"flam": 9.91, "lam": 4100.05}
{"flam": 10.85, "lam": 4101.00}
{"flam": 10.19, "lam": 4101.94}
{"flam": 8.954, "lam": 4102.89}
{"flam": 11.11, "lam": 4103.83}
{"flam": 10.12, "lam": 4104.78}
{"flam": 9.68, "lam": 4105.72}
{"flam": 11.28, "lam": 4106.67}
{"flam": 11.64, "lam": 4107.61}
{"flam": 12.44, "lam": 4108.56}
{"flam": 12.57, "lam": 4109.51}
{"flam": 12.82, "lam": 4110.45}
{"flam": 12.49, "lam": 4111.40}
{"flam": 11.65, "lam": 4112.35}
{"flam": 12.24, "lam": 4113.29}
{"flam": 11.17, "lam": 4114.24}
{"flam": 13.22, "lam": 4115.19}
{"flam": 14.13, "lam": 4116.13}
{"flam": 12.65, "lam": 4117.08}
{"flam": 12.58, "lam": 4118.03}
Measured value 1.1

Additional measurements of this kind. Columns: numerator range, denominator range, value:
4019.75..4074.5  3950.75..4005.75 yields 1.12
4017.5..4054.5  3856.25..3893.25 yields 1.19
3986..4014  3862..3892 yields 1.15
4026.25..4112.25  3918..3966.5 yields 1.10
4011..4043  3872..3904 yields 1.22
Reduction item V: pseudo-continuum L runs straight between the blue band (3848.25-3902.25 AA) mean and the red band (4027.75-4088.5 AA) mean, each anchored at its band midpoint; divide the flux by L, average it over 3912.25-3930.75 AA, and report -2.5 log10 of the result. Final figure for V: -0.036 mag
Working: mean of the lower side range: 12.2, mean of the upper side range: 12.9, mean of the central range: 12.8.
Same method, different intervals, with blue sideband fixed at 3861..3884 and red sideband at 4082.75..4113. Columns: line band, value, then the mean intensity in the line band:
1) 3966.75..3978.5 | 0.18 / 10.4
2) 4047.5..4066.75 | -0.13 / 13.2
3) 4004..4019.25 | -0.12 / 13.4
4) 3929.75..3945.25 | 0.11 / 11.2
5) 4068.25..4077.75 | -0.04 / 12.1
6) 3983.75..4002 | -0.08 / 13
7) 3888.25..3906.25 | 0.09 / 11.6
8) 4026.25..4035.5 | -0.11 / 13.1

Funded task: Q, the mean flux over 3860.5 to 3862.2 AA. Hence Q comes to 11.9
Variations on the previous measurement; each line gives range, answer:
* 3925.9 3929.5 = 13.1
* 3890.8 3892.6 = 11.8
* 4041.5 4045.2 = 13.2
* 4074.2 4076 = 11.3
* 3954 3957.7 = 13.4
